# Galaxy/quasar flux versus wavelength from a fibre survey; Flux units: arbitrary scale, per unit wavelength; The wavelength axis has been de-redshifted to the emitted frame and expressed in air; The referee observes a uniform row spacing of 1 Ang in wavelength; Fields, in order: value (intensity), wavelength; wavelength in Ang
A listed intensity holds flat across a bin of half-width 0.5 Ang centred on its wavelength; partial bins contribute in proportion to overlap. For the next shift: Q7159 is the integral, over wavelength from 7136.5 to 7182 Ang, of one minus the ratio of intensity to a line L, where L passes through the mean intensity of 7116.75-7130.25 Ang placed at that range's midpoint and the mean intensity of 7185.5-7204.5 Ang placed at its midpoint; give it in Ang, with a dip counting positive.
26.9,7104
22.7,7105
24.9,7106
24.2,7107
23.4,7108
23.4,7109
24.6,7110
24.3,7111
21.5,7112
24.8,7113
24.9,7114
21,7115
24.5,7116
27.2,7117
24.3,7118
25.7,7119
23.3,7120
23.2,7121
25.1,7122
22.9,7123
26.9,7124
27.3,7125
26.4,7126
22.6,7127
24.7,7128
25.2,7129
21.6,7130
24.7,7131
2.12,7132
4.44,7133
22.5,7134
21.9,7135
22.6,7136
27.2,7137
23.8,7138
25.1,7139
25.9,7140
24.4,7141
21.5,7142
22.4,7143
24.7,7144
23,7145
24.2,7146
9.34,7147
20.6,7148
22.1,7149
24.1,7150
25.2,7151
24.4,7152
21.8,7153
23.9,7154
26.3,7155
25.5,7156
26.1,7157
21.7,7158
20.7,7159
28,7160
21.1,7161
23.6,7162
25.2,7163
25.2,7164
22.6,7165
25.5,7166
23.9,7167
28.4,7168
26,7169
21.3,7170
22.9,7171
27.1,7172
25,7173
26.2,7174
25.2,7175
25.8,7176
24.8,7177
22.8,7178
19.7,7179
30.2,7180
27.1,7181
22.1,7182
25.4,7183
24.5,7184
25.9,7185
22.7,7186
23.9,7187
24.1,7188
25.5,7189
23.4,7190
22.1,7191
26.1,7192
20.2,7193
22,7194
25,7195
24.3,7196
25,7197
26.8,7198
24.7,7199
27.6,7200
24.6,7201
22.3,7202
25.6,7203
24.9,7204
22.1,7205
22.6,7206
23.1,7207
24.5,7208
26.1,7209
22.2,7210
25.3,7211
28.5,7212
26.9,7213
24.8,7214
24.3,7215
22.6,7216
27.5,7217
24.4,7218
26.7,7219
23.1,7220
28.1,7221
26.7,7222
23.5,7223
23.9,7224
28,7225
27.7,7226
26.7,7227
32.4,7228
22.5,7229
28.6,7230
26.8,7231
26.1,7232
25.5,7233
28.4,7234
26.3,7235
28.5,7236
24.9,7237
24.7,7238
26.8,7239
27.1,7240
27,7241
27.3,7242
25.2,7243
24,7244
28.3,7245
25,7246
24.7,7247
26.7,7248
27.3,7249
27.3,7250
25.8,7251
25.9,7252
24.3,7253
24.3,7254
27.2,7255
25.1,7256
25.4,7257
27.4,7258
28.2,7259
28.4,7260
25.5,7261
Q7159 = 0.9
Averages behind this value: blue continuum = 24.8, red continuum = 24.3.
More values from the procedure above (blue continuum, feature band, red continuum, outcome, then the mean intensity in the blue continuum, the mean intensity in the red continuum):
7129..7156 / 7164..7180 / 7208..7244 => -1.0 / 21.7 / 26.1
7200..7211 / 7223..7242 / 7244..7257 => -1.2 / 24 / 25.9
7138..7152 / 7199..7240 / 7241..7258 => -1.1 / 22.6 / 25.9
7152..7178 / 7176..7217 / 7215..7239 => 1.5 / 24.5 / 26.2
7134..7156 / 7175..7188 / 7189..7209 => -0.4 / 23.1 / 24.1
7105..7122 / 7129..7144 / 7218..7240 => 2.2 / 24.1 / 26.4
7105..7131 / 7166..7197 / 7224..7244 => 1.4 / 24.3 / 26.7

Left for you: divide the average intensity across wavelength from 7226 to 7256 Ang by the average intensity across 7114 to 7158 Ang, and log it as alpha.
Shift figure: 1.16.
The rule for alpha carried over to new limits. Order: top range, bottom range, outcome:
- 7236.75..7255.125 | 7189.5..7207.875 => 1.08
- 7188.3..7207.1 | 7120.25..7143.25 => 1.08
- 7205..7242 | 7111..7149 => 1.15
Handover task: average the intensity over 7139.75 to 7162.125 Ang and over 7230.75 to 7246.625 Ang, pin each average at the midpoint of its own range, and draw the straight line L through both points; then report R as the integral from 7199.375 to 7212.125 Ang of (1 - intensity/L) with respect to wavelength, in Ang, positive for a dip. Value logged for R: 0.3 Ang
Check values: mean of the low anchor 23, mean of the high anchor 26.3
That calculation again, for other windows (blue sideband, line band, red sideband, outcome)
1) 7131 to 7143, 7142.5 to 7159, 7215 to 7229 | -1.1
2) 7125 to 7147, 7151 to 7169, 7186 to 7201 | -1.2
